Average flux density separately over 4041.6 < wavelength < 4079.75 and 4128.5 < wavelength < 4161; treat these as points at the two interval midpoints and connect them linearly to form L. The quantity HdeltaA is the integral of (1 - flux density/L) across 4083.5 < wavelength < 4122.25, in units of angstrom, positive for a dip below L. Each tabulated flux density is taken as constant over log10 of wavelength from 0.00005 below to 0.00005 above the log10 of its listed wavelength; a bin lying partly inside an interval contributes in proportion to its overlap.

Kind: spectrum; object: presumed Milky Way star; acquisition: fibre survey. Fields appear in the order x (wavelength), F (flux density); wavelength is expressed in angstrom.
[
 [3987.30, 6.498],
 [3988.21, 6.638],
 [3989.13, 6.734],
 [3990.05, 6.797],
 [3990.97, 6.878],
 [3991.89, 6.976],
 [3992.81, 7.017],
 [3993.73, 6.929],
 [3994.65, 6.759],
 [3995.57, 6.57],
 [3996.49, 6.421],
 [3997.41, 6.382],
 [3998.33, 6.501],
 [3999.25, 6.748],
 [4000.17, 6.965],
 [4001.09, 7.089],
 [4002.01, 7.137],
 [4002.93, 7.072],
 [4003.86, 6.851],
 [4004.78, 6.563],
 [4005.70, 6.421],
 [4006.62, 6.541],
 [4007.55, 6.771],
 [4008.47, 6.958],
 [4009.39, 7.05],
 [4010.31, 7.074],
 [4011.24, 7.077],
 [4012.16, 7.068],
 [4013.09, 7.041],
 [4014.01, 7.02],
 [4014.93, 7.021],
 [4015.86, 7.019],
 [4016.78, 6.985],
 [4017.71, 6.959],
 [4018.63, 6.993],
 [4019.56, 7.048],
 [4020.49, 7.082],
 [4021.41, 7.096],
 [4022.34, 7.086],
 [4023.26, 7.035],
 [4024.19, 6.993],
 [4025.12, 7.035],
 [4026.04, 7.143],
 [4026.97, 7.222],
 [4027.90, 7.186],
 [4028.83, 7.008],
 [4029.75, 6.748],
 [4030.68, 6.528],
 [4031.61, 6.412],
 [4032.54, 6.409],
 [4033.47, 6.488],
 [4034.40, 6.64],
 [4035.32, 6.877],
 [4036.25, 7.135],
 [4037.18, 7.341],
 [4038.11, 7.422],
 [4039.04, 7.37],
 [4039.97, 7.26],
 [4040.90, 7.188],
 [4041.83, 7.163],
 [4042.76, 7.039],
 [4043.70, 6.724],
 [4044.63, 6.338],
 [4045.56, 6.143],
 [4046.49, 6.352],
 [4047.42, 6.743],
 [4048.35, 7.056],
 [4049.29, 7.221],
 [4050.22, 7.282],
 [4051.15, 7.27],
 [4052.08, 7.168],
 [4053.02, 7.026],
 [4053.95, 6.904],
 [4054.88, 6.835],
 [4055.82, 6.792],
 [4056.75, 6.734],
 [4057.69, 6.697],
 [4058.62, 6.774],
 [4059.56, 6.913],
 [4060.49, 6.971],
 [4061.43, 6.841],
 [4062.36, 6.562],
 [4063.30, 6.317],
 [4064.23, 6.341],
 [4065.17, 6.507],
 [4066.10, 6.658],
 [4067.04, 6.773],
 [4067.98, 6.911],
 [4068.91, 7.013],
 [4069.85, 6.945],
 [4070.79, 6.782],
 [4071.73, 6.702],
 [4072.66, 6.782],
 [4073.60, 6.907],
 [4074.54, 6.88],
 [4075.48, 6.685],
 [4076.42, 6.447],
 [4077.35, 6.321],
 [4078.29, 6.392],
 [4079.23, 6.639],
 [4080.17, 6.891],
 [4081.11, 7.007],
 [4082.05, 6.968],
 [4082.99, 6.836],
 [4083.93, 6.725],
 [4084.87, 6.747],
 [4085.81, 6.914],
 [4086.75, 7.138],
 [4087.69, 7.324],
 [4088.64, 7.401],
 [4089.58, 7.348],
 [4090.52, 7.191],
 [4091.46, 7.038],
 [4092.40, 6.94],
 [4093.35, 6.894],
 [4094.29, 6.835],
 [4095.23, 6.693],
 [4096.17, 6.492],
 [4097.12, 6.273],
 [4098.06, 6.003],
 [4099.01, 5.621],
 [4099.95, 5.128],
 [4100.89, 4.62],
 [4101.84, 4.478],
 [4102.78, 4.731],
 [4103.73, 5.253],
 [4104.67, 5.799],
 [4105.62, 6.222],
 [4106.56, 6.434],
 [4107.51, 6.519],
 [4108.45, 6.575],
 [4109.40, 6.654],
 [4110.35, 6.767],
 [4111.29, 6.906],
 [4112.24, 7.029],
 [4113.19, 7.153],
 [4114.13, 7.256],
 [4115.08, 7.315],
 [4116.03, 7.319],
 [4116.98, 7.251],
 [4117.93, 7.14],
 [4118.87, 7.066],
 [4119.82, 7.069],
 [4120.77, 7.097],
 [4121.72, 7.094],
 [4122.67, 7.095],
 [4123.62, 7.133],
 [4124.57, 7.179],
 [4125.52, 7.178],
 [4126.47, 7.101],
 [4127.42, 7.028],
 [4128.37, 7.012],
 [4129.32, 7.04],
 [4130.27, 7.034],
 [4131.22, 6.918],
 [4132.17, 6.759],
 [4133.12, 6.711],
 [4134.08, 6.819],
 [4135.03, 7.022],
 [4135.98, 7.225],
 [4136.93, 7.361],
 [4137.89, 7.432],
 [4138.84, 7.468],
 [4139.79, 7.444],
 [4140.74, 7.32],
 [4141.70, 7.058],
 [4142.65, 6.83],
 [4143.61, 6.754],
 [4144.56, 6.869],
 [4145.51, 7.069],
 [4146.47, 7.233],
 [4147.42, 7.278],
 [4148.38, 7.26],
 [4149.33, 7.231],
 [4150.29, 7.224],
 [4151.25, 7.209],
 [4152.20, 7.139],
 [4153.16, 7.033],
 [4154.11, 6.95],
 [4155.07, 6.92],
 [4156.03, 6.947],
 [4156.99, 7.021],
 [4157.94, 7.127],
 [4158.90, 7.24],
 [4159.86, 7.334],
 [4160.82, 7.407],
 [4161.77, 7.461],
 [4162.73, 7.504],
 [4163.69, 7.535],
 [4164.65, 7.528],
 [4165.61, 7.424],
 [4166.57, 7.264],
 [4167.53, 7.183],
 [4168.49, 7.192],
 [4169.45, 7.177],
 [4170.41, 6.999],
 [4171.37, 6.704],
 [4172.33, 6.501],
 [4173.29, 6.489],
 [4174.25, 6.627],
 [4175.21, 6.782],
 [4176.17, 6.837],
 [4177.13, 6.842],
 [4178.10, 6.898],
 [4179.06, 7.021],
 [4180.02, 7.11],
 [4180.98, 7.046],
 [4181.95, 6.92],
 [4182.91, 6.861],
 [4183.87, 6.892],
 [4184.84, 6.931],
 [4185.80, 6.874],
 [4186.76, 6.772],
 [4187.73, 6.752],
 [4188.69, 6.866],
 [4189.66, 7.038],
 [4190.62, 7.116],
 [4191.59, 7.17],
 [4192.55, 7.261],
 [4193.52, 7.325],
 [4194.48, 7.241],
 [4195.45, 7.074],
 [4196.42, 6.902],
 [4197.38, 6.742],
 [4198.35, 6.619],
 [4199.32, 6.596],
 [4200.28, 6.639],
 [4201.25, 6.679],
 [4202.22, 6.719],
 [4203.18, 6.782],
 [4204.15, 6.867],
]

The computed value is 1.9 angstrom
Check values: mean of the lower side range 6.77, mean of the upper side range 7.1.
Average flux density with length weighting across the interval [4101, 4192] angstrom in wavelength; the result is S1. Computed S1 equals 6.95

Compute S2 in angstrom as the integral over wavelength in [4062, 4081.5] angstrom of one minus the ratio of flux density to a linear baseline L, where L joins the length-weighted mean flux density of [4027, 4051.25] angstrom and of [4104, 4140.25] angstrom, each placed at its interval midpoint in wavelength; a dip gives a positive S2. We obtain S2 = 0.7 angstrom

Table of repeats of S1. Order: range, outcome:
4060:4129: 6.69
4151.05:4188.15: 7.04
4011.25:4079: 6.87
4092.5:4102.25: 5.95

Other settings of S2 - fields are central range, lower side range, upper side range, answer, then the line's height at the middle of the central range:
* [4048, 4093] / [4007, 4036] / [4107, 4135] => 0.7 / 6.97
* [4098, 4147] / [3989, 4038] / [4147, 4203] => 1.6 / 6.98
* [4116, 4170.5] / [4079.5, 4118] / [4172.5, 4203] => -3.4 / 6.73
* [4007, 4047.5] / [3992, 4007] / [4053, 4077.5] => -1.1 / 6.75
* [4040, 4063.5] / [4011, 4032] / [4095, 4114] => -0.7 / 6.66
